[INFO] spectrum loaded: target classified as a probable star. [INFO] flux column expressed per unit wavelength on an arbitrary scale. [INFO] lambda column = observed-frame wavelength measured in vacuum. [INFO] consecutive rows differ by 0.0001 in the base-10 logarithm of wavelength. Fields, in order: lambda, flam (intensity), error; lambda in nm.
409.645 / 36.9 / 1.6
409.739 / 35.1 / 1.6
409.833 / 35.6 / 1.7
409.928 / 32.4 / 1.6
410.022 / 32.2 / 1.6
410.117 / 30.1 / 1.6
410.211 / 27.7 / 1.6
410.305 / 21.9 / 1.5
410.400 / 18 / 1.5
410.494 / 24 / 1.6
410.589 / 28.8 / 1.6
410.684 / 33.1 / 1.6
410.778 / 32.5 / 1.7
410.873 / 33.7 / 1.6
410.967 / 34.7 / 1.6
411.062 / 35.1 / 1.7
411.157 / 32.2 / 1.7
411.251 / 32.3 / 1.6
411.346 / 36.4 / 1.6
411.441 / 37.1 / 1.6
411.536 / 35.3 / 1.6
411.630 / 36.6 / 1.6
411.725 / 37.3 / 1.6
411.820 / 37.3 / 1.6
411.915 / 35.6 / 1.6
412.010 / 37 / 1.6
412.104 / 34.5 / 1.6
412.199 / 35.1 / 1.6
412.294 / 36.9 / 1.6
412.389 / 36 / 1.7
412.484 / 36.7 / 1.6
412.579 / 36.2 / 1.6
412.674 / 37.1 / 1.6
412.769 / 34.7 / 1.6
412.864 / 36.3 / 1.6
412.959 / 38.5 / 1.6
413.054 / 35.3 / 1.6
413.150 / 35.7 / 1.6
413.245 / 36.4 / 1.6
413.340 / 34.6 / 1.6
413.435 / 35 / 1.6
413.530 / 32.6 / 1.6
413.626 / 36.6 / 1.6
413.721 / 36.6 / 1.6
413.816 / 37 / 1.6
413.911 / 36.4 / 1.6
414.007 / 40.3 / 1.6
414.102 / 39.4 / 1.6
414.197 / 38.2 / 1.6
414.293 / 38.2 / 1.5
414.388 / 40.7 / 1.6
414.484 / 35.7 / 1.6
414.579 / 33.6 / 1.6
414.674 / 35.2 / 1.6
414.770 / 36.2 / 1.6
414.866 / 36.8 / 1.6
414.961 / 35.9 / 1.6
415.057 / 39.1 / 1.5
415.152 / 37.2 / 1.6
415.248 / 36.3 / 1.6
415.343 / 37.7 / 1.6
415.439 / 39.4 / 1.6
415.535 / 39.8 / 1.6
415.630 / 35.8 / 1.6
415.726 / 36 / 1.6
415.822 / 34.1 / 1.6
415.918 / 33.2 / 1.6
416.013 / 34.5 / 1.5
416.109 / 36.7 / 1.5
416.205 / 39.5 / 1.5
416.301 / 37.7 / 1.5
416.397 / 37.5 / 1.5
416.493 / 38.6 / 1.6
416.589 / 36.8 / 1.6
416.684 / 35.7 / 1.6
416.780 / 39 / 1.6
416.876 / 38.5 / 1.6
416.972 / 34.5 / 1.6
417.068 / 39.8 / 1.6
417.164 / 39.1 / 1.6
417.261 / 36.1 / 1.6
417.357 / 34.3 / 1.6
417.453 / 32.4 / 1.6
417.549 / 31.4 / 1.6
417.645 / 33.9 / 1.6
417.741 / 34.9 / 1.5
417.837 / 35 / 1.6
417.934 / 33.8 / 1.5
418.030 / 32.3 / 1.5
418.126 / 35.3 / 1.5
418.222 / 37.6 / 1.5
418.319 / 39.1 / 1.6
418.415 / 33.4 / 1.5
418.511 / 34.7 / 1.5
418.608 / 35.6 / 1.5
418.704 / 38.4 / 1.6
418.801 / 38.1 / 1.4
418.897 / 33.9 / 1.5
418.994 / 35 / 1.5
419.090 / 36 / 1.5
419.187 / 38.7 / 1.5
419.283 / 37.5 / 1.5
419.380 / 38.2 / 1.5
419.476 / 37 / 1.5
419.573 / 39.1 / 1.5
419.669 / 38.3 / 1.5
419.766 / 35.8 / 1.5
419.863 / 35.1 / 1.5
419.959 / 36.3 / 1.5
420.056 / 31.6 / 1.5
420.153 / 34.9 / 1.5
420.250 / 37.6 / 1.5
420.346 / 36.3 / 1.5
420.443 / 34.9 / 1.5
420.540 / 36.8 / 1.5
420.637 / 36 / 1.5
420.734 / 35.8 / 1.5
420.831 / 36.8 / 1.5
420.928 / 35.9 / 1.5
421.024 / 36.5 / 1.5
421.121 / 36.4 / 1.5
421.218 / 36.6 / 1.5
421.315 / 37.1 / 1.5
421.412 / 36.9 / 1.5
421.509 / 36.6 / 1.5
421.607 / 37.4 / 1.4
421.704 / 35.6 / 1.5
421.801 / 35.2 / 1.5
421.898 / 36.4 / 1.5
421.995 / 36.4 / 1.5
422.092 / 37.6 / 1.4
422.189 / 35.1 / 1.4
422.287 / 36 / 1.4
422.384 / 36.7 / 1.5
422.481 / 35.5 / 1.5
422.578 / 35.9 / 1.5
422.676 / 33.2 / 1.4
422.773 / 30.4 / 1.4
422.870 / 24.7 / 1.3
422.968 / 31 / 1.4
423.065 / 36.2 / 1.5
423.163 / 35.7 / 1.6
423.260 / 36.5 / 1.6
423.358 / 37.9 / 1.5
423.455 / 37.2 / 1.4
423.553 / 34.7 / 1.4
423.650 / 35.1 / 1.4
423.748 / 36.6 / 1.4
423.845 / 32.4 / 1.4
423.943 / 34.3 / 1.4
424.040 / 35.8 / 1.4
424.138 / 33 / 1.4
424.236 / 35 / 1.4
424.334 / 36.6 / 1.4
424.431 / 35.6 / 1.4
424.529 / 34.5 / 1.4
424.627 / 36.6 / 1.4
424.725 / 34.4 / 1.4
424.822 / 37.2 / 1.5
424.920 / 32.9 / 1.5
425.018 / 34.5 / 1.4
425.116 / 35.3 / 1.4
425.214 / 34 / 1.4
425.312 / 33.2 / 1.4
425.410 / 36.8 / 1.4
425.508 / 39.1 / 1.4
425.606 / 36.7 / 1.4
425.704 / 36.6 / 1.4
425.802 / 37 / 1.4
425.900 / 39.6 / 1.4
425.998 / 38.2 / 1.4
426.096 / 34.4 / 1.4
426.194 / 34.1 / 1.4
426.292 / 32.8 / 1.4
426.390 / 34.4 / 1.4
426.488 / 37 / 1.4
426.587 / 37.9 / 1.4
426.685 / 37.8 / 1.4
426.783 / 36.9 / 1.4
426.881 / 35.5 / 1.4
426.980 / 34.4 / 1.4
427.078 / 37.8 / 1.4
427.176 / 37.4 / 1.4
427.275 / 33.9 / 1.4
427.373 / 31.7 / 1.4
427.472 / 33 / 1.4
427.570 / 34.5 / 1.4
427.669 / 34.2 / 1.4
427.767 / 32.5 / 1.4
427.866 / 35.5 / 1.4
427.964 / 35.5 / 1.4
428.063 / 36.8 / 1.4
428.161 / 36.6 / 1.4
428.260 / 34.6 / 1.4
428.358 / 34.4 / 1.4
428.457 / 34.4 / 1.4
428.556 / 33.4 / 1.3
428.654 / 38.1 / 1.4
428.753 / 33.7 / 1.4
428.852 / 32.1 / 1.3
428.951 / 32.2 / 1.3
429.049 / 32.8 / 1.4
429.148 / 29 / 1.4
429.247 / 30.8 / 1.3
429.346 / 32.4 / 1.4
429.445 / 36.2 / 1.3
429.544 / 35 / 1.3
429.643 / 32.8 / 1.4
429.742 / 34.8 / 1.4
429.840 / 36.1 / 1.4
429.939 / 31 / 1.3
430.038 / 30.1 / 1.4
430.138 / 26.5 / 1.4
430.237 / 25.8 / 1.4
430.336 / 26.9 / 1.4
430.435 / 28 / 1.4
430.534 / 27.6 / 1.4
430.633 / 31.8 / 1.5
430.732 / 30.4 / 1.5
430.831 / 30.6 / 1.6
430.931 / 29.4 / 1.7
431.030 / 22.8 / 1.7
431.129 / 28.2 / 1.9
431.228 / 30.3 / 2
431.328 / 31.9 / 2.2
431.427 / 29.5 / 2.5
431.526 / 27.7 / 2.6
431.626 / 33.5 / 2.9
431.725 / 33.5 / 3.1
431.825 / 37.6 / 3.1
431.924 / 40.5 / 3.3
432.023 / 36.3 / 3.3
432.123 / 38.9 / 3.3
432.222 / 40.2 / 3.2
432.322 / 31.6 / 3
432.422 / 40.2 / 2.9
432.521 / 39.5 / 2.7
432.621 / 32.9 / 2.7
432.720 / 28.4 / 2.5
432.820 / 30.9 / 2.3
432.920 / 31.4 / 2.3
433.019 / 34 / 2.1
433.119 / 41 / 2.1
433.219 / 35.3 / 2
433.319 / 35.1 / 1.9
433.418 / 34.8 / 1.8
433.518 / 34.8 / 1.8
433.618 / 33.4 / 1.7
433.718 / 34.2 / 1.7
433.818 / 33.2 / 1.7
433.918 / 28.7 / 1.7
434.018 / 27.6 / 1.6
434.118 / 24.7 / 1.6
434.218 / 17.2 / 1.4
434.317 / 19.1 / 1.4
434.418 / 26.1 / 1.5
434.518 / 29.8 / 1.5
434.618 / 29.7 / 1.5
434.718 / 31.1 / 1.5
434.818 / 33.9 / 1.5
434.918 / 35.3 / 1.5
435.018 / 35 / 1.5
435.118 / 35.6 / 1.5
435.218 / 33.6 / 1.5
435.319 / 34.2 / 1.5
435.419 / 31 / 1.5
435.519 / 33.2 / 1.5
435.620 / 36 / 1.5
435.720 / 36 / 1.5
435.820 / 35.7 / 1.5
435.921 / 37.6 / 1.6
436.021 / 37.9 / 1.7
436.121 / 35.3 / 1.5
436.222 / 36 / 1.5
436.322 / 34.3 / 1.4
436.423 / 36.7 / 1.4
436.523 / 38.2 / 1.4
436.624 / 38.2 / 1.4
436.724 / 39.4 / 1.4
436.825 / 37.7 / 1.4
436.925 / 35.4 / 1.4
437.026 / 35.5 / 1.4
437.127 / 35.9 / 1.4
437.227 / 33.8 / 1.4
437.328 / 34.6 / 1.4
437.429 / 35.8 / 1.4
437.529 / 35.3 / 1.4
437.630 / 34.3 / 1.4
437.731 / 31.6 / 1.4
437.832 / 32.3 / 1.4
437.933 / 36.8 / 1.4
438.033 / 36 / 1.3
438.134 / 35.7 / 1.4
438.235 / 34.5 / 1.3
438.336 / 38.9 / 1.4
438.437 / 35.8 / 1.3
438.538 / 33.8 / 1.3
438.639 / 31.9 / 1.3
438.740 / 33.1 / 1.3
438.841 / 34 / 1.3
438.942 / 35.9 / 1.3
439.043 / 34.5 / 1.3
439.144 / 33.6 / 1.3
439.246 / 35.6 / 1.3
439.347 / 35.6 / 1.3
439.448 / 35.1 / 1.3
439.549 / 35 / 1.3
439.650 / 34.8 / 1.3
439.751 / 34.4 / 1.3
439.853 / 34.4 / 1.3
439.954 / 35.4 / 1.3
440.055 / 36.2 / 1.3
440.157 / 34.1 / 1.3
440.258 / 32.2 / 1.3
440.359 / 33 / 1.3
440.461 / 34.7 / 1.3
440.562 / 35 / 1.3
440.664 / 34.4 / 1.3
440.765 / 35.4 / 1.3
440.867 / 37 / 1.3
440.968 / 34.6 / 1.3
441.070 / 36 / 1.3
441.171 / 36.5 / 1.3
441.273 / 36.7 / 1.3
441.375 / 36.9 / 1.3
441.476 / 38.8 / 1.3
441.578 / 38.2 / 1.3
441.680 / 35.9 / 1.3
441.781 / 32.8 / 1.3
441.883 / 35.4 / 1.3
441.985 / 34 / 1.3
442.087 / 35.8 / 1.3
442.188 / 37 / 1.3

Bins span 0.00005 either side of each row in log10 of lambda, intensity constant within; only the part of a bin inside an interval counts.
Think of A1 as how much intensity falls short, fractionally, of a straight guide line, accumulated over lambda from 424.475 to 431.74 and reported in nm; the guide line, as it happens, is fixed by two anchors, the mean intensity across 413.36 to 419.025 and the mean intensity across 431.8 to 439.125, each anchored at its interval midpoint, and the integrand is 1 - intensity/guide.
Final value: 0.315 nm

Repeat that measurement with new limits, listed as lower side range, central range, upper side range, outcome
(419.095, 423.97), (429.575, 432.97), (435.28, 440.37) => 0.32 nm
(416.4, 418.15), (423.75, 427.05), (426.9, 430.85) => -0.18 nm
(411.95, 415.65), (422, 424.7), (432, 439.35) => 0.05 nm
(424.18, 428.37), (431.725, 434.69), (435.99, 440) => 0.23 nm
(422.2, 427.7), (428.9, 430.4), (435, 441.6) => 0.16 nm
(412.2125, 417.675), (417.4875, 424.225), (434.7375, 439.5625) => 0.12 nm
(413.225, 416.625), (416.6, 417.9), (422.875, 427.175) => 0.03 nm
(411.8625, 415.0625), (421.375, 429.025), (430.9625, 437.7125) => -0.09 nm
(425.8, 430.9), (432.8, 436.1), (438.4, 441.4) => 0.18 nm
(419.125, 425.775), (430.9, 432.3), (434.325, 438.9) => 0.08 nm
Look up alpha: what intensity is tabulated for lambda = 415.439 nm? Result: 39.4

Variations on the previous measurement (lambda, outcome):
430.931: 29.4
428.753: 33.7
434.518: 29.8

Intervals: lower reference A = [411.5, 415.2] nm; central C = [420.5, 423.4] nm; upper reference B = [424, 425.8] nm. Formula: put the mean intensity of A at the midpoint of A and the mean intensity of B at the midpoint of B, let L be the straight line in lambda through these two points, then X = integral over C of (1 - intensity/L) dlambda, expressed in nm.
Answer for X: 0.02 nm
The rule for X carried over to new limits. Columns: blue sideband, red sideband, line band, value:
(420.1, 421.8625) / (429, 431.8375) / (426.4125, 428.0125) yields -0.13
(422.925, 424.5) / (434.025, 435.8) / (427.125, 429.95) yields -0.06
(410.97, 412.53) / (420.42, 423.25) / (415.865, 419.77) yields -0.09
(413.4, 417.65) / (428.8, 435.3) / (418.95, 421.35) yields -0.07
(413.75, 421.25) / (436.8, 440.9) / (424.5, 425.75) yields 0.01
